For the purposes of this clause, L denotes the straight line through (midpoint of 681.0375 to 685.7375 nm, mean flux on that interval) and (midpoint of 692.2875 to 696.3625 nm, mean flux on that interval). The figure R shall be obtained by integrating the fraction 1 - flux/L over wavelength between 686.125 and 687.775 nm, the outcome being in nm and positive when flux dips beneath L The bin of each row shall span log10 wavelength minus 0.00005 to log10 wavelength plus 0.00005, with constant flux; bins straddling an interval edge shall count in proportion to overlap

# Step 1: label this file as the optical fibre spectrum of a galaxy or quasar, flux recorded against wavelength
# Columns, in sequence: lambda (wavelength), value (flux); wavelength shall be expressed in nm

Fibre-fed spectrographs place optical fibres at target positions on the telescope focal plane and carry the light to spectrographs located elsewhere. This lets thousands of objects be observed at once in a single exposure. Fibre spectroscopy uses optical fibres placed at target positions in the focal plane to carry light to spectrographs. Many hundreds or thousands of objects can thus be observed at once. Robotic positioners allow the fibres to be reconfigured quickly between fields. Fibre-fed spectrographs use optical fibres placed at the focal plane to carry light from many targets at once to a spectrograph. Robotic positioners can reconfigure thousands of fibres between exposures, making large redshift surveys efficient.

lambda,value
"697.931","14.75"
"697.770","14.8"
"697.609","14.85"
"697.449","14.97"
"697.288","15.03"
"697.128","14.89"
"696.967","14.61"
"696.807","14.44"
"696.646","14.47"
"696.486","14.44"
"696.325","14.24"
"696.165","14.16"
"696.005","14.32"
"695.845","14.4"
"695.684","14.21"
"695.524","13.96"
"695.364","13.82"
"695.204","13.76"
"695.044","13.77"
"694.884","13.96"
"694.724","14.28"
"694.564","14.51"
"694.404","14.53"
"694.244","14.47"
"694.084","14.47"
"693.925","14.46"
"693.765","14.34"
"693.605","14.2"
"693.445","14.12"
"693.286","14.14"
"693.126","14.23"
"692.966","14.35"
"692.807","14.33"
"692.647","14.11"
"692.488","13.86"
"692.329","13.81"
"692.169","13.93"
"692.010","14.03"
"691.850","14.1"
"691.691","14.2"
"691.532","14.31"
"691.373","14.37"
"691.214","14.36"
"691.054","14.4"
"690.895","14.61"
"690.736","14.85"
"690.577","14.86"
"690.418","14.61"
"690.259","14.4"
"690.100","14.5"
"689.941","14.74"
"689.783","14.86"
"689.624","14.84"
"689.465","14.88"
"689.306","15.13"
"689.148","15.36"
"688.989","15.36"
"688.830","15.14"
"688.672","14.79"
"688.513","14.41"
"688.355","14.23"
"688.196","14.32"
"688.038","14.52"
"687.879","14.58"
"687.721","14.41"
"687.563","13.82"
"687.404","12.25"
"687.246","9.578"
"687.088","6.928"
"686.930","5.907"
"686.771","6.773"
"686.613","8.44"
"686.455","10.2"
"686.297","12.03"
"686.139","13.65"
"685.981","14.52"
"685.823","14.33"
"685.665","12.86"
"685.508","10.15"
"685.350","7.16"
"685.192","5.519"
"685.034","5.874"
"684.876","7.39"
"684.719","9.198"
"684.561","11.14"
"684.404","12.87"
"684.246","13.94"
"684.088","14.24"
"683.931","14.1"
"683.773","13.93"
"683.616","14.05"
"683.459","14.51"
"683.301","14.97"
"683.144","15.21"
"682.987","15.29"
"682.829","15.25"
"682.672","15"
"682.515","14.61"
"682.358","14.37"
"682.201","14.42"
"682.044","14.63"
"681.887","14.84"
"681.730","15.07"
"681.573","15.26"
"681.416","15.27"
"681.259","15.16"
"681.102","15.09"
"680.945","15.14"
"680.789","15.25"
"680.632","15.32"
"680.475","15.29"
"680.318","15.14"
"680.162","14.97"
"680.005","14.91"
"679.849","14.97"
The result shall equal 0.40 nm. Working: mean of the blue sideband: 13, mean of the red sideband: 14.2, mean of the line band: 10.2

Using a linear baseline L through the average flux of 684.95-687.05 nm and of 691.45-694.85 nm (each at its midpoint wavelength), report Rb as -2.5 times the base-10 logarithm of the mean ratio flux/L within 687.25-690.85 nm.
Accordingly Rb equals -0.24 mag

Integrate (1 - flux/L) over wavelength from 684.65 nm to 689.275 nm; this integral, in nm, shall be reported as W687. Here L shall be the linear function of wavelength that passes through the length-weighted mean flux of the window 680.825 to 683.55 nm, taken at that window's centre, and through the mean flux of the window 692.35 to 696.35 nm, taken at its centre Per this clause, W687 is 0.974 nm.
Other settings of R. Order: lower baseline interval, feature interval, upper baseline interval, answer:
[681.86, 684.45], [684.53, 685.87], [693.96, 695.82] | 0.49 nm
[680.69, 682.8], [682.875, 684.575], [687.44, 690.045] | 0.08 nm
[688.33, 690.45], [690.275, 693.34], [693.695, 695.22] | 0.06 nm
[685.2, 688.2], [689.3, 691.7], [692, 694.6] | -0.31 nm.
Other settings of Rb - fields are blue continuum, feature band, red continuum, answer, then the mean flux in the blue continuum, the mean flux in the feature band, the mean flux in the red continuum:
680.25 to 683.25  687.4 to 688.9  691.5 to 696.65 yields 0.02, 15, 14.3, 14.2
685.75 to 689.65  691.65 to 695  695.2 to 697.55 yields -0.03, 12.8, 14.2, 14.4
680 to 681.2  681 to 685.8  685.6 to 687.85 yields 0.03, 15.2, 13.1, 11.2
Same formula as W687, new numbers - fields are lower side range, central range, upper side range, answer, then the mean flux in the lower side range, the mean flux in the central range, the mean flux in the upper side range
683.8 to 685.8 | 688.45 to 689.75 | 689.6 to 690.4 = -0.097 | 10.6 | 15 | 14.7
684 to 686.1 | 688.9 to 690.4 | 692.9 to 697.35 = -0.303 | 10.8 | 14.9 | 14.3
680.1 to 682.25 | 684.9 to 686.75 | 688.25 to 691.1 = 0.581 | 15.1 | 10.2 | 14.8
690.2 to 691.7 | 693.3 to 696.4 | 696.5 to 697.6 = 0.094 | 14.5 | 14.2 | 14.7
